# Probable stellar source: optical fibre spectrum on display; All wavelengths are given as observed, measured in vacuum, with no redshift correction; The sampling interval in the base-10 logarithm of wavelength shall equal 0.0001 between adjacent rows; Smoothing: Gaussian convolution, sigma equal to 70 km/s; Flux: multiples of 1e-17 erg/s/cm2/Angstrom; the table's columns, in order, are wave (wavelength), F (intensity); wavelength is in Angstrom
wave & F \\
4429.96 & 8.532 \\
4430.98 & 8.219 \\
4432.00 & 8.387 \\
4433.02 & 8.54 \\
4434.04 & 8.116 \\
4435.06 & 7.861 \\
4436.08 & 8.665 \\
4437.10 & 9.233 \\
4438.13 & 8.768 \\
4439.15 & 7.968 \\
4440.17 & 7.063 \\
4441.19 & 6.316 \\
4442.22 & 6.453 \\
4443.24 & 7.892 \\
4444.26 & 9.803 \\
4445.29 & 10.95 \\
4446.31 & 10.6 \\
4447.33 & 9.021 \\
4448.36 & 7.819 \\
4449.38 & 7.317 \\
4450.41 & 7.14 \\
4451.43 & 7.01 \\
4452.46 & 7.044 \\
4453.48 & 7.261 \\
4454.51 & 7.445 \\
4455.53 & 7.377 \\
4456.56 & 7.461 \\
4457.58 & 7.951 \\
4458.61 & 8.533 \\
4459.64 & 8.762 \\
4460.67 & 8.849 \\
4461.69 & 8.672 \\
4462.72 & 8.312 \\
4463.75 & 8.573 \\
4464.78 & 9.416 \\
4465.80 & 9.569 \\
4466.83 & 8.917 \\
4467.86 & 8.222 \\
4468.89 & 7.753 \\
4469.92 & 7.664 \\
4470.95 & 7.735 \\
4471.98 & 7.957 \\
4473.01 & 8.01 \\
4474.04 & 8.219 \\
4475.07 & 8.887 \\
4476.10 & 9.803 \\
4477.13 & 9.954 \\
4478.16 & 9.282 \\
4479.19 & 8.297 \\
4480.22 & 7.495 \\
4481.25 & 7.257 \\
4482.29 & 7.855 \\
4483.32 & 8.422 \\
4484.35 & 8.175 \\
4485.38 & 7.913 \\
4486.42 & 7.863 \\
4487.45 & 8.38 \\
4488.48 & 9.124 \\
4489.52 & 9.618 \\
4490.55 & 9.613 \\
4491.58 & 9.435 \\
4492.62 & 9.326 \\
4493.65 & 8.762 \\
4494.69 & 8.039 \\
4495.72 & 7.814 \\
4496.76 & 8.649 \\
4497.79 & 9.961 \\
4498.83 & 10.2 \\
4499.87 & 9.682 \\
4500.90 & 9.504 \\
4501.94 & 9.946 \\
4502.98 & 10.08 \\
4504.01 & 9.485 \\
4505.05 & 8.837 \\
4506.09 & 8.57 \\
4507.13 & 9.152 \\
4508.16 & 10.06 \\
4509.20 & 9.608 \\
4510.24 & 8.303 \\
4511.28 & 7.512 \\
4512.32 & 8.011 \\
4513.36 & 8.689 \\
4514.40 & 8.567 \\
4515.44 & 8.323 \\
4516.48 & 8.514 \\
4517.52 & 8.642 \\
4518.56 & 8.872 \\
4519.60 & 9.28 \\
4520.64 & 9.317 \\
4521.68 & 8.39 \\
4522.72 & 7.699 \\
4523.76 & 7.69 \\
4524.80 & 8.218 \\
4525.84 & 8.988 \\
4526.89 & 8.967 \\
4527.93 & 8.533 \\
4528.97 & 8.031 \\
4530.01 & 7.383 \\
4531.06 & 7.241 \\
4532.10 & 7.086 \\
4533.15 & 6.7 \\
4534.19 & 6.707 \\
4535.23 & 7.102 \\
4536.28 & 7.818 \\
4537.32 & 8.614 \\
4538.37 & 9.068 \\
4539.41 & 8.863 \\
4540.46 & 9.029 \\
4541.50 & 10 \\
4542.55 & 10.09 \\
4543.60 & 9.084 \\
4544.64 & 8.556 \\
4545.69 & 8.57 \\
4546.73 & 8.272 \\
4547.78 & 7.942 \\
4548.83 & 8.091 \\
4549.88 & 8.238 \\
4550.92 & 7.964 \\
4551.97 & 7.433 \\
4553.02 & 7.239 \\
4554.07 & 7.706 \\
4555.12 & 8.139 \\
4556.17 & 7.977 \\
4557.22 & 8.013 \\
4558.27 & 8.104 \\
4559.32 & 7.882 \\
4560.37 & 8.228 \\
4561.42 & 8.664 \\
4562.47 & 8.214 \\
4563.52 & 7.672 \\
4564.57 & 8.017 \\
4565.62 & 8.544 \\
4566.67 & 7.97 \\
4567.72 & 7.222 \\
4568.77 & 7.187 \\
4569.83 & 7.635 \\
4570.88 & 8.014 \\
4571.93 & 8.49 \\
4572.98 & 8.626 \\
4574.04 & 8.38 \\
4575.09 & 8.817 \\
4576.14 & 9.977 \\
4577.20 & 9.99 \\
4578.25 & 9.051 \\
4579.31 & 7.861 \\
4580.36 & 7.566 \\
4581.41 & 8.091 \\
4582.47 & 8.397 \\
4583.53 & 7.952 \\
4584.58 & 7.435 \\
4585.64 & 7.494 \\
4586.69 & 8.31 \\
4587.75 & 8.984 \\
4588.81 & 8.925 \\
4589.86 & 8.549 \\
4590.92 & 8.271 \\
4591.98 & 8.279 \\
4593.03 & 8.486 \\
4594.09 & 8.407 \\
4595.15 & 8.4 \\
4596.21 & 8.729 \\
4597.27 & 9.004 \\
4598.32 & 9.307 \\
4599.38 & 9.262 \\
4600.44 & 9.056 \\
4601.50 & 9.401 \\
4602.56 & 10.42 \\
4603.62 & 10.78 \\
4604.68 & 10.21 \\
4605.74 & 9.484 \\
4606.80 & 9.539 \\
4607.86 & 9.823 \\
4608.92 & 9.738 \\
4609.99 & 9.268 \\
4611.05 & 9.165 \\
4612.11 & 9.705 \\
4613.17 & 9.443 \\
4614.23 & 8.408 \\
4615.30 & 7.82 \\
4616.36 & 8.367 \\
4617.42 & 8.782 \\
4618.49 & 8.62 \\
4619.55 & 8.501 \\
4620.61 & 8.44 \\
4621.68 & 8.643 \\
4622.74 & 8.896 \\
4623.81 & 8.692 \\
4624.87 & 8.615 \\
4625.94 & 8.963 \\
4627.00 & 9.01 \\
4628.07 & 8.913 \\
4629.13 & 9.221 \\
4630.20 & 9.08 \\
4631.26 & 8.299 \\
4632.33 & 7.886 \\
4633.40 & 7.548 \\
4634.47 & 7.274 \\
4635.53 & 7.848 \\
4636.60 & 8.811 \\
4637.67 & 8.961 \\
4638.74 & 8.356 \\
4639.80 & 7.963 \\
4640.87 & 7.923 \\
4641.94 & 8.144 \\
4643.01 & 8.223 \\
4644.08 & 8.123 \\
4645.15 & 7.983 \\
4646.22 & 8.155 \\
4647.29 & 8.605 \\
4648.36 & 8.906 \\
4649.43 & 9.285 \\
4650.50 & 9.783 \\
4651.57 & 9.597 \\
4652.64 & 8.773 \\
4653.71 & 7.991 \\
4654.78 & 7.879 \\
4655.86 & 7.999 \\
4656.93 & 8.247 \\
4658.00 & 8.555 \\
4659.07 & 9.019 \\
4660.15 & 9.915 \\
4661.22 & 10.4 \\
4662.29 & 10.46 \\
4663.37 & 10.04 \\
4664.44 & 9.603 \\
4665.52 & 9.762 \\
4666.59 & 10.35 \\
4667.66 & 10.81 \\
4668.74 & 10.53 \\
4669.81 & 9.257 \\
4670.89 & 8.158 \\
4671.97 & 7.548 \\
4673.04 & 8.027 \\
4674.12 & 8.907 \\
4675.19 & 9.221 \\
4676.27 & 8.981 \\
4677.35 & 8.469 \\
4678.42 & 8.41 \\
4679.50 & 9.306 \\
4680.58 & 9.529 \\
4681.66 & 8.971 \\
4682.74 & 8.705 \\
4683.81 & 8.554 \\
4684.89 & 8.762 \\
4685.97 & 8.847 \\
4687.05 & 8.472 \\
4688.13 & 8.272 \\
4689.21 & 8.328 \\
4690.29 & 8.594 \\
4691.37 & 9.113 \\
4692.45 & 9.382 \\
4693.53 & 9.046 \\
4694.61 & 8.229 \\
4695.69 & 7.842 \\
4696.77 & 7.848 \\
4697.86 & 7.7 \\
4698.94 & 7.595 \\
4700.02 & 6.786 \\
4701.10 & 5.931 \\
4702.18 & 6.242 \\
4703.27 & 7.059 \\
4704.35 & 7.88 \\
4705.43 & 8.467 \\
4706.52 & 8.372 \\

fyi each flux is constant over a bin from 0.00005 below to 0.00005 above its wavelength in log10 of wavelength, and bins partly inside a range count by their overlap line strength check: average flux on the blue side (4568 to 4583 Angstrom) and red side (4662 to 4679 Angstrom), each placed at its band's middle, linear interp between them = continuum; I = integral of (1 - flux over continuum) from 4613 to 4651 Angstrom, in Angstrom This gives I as 1.8 Angstrom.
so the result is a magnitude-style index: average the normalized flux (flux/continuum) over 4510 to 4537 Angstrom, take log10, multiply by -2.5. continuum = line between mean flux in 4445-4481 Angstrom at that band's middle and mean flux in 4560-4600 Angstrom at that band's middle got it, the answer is 0.04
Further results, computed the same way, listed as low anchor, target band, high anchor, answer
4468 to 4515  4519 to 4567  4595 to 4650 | 0.072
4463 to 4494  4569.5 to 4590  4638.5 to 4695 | 0.039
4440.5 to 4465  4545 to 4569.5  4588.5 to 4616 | 0.113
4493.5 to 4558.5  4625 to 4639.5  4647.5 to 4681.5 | 0.065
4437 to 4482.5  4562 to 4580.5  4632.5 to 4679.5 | 0.034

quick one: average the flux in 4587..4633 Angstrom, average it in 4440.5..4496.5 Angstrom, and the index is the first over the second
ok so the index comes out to 1.07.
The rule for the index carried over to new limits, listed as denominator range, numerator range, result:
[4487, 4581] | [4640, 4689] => 1.05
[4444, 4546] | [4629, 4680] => 1.03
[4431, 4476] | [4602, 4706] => 1.06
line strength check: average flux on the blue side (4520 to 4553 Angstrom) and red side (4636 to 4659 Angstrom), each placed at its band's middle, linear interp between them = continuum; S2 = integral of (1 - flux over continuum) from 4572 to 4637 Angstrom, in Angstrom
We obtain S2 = -2.9 Angstrom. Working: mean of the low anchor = 8.24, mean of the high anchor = 8.5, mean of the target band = 8.77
